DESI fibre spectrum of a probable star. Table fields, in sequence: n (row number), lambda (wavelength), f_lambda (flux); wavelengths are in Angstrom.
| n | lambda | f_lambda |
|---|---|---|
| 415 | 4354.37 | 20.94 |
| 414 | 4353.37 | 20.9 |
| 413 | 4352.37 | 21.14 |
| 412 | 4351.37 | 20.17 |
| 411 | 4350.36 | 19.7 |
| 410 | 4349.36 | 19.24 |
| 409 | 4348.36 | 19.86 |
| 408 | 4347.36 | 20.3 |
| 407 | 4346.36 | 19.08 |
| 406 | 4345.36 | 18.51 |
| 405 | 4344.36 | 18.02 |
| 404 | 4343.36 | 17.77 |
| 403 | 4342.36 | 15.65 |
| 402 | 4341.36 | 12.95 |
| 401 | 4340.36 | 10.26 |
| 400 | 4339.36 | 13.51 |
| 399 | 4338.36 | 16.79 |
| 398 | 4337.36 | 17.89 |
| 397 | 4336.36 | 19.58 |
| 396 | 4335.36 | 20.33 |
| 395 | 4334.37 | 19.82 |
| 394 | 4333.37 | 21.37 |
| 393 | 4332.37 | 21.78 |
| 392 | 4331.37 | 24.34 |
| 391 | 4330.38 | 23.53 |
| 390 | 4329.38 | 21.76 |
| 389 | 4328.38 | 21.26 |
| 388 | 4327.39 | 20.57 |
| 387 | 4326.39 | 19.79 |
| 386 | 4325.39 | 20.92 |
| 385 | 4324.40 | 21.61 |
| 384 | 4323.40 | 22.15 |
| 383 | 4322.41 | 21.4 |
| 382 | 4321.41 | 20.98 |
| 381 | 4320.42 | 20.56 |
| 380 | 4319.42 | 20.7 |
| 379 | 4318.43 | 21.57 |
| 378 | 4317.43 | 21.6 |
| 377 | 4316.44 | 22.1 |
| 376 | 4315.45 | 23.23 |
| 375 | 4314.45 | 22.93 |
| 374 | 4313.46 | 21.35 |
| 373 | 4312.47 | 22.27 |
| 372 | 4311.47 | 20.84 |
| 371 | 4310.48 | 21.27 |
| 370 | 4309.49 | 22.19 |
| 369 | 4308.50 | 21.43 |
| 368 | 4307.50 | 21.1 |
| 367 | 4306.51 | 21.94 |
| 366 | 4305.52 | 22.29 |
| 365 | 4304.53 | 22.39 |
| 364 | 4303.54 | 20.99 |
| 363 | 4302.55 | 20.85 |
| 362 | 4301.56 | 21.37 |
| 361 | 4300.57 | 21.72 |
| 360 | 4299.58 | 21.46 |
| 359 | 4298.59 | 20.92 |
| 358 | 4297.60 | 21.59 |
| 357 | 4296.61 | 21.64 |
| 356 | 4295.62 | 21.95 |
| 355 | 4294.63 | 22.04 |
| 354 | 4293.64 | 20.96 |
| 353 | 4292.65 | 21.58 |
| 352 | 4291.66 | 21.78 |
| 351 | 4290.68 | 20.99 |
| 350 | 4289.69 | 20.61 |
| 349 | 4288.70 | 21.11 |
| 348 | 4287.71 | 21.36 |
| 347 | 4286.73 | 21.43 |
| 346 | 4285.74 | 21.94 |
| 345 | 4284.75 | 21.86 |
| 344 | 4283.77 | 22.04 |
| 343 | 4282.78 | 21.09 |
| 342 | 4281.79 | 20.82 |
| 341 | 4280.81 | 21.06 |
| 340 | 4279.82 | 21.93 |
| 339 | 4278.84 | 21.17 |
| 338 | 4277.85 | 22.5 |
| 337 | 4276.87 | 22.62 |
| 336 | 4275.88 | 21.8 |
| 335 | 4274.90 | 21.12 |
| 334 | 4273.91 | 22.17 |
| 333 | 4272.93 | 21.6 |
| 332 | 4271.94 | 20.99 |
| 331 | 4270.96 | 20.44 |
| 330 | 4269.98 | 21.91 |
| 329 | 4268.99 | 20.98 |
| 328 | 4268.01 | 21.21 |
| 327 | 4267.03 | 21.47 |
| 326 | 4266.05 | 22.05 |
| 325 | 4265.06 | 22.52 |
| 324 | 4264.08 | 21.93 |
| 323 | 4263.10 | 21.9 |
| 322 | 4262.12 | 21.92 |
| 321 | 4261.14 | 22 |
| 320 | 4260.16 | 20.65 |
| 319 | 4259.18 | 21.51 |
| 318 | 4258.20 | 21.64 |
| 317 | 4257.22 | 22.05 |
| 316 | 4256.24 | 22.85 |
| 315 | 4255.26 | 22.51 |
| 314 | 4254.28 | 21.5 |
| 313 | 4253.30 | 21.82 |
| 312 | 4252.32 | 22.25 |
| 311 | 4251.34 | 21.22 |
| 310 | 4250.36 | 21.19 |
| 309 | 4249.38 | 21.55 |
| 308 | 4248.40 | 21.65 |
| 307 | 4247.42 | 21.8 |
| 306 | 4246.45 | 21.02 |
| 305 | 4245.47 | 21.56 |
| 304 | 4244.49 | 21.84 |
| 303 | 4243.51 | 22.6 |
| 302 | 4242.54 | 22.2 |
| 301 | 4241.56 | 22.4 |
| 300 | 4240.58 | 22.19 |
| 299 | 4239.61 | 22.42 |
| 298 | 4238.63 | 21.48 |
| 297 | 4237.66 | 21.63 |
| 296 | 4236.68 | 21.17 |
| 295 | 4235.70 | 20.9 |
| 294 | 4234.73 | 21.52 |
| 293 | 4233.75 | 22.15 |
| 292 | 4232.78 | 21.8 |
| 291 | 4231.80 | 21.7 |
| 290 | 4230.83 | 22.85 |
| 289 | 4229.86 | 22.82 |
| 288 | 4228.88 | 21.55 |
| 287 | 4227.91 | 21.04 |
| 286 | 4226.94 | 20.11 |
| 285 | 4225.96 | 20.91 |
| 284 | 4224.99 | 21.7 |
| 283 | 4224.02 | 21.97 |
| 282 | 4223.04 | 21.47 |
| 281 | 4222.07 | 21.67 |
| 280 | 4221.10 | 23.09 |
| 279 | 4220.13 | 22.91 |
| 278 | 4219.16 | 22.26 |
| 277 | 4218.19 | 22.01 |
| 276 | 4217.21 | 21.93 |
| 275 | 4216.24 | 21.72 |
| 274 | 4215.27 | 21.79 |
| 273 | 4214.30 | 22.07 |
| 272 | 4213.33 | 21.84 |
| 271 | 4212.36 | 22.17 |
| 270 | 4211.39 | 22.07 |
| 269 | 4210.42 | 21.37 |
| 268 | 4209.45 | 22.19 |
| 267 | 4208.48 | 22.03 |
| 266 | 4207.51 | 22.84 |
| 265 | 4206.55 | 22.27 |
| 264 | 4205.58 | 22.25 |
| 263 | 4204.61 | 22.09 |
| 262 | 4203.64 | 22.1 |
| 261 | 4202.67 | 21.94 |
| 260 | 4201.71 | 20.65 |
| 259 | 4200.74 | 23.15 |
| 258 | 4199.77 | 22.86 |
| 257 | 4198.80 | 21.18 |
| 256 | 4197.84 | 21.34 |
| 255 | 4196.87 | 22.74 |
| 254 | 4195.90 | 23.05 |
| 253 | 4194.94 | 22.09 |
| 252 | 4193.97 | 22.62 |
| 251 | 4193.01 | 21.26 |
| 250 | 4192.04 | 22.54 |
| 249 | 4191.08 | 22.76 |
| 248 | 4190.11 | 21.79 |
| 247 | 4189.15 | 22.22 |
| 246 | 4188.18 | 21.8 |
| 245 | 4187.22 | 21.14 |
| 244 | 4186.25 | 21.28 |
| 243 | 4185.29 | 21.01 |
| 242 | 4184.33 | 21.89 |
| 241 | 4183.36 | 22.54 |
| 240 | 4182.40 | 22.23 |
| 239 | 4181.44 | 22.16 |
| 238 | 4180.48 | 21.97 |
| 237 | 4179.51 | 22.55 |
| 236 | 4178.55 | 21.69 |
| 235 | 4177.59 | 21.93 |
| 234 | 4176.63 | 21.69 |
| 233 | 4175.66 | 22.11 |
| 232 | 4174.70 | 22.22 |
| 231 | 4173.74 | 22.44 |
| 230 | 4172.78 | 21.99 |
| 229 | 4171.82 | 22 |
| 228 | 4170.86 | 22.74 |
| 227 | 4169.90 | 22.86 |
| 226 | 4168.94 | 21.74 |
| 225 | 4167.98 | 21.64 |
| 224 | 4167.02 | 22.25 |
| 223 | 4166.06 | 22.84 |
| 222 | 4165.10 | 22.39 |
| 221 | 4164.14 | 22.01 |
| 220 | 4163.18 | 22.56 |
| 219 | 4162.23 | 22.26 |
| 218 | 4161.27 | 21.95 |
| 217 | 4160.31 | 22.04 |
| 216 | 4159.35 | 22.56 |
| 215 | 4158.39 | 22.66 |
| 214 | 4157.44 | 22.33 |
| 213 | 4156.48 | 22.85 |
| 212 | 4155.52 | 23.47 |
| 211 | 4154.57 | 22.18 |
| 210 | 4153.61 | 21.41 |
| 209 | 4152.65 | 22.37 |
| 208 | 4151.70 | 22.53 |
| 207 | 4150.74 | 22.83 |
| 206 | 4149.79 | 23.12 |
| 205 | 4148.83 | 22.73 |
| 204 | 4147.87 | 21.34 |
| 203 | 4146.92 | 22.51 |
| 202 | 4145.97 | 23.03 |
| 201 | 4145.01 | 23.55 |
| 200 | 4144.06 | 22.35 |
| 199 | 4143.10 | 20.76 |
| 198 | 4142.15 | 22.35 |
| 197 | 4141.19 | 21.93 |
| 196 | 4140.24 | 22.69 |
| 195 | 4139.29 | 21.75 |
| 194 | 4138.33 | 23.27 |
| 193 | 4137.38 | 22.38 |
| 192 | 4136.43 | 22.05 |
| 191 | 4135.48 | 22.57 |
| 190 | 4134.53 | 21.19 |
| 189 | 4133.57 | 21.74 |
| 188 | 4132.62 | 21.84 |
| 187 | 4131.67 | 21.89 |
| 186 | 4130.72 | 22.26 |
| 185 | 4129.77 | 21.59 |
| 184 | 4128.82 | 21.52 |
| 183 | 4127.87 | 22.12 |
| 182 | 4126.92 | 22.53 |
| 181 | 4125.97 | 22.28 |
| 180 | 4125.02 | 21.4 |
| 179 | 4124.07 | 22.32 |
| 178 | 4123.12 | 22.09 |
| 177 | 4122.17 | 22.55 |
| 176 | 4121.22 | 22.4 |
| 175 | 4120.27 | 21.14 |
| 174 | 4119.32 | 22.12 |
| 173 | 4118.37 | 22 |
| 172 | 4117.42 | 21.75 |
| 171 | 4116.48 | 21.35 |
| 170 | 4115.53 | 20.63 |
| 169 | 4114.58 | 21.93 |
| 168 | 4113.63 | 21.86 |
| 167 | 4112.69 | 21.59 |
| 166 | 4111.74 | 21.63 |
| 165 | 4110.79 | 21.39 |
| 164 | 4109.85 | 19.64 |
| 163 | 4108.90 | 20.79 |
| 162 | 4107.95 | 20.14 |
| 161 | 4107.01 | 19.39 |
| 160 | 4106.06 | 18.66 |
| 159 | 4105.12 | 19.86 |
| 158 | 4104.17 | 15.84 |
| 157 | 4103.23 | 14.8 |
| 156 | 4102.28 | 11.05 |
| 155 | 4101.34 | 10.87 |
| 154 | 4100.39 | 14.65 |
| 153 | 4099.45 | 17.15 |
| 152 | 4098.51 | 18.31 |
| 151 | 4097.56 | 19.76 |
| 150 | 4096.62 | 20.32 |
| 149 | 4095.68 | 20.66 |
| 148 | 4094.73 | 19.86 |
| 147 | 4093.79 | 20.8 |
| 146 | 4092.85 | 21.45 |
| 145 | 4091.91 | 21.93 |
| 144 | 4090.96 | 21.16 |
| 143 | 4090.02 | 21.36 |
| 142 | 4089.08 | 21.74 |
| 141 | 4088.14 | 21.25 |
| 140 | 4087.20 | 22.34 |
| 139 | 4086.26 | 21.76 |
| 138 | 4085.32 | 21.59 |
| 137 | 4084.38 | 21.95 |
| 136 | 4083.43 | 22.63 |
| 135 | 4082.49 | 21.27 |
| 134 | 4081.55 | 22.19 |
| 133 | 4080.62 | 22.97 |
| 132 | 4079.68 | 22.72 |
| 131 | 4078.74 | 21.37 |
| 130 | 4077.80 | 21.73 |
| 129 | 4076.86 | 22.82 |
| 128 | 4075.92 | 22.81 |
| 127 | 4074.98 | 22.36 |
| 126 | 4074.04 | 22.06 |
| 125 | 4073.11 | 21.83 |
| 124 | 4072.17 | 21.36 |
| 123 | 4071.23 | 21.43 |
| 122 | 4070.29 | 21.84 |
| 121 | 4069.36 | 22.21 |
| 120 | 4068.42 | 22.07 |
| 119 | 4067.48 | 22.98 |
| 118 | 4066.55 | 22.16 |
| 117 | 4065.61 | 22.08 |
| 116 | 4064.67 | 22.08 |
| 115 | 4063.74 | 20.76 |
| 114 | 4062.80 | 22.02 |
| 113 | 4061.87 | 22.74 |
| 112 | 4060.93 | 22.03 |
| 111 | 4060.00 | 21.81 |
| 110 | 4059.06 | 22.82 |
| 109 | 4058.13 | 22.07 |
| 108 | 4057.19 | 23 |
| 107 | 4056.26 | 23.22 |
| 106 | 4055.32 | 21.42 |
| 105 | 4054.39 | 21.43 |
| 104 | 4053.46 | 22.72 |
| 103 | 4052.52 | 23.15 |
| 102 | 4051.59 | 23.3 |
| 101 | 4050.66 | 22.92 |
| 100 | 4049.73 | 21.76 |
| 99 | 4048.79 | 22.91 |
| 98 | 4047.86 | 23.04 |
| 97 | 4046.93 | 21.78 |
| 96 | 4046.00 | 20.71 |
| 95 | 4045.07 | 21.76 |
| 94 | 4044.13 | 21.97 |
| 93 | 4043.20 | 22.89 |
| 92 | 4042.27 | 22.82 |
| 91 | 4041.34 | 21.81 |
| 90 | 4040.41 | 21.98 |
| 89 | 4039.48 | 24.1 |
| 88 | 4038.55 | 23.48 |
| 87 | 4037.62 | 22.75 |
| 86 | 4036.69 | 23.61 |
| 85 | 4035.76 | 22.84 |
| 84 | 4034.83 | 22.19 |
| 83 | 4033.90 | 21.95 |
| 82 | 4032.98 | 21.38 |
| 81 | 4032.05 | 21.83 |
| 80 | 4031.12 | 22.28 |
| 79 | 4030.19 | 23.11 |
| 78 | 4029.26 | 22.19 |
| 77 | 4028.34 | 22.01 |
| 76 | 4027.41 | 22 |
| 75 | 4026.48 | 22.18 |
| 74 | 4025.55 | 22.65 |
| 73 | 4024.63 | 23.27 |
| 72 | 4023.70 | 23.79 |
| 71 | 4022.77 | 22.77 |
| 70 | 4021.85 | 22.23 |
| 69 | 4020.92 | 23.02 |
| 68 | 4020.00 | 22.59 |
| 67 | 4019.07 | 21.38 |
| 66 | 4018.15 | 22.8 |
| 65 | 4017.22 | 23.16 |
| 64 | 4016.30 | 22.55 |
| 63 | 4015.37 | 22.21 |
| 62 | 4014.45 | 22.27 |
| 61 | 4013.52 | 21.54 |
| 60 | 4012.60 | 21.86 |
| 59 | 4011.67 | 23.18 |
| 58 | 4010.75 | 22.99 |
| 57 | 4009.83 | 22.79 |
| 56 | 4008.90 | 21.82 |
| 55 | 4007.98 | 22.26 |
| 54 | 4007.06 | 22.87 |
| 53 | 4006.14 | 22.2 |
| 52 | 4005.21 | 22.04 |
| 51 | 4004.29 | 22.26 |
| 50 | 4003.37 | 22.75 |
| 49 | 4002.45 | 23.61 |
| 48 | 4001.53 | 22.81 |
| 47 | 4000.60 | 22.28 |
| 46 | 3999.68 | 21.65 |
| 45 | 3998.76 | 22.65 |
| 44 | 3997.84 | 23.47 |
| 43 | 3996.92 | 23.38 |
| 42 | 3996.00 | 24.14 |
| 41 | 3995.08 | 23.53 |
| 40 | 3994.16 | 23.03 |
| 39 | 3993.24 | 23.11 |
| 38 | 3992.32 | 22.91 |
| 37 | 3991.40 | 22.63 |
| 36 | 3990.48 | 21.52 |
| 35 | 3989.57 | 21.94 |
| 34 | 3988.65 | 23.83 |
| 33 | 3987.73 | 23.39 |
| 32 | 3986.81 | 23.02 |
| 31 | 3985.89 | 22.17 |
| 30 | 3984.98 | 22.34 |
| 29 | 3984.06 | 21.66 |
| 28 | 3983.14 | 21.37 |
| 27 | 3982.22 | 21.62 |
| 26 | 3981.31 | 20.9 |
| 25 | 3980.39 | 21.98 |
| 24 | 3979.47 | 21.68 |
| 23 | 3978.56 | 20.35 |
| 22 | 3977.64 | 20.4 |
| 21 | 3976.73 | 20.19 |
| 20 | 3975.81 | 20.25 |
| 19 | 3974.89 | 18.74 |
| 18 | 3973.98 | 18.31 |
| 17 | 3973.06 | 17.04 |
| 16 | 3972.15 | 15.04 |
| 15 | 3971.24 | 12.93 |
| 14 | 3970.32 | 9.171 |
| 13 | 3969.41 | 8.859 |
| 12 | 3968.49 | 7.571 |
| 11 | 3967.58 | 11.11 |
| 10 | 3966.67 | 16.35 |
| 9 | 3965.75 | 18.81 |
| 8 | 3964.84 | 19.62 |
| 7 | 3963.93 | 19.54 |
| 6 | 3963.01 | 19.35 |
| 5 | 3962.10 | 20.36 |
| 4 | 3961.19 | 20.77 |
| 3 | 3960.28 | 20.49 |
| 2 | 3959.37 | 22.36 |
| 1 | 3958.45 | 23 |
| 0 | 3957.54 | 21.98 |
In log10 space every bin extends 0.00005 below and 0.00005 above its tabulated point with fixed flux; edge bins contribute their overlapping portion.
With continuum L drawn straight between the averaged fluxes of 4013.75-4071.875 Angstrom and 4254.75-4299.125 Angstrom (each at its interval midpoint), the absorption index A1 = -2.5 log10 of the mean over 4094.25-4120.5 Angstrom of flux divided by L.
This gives 0.15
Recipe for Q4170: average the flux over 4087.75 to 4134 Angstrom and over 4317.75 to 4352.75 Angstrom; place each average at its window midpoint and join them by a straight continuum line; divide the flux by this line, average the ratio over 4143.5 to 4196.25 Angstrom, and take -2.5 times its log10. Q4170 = -0.11 mag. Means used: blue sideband 20.4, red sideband 19.6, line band 22.3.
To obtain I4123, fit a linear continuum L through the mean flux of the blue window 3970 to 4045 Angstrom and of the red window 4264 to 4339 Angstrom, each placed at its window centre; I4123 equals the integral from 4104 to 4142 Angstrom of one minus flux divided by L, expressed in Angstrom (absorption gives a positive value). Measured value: 0.3 Angstrom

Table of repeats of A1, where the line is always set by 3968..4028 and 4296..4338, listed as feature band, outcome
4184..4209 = -0.03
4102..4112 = 0.15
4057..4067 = -0.04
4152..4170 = -0.05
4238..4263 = -0.02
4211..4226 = -0.03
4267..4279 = -0.01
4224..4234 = -0.02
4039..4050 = -0.05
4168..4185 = -0.04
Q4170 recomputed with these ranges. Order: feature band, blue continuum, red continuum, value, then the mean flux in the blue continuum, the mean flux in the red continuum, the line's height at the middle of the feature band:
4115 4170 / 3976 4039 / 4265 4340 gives -0.014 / 22.4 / 21.3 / 21.9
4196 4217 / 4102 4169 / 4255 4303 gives -0.022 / 21.6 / 21.6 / 21.6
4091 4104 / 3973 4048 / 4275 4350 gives 0.216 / 22.2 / 20.7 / 21.8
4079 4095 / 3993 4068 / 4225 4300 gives 0.028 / 22.5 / 21.6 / 22.3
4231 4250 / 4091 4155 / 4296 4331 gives -0.023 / 20.9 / 21.6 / 21.3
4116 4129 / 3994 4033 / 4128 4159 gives 0.018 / 22.6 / 22.3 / 22.3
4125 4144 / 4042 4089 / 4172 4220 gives 0.004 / 22.2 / 22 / 22.1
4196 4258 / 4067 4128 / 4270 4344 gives -0.054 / 20.8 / 20.9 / 20.9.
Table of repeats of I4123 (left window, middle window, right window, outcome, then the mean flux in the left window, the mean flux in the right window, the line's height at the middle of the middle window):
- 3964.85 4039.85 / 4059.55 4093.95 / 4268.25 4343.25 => -1.24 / 21.3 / 20.9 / 21.2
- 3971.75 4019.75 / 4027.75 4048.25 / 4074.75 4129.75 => -0.91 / 21.9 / 20.7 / 21.4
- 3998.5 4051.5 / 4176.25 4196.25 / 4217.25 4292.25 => -0.07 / 22.5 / 21.7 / 21.9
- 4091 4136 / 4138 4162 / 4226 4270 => -1.96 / 20.3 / 21.7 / 20.7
